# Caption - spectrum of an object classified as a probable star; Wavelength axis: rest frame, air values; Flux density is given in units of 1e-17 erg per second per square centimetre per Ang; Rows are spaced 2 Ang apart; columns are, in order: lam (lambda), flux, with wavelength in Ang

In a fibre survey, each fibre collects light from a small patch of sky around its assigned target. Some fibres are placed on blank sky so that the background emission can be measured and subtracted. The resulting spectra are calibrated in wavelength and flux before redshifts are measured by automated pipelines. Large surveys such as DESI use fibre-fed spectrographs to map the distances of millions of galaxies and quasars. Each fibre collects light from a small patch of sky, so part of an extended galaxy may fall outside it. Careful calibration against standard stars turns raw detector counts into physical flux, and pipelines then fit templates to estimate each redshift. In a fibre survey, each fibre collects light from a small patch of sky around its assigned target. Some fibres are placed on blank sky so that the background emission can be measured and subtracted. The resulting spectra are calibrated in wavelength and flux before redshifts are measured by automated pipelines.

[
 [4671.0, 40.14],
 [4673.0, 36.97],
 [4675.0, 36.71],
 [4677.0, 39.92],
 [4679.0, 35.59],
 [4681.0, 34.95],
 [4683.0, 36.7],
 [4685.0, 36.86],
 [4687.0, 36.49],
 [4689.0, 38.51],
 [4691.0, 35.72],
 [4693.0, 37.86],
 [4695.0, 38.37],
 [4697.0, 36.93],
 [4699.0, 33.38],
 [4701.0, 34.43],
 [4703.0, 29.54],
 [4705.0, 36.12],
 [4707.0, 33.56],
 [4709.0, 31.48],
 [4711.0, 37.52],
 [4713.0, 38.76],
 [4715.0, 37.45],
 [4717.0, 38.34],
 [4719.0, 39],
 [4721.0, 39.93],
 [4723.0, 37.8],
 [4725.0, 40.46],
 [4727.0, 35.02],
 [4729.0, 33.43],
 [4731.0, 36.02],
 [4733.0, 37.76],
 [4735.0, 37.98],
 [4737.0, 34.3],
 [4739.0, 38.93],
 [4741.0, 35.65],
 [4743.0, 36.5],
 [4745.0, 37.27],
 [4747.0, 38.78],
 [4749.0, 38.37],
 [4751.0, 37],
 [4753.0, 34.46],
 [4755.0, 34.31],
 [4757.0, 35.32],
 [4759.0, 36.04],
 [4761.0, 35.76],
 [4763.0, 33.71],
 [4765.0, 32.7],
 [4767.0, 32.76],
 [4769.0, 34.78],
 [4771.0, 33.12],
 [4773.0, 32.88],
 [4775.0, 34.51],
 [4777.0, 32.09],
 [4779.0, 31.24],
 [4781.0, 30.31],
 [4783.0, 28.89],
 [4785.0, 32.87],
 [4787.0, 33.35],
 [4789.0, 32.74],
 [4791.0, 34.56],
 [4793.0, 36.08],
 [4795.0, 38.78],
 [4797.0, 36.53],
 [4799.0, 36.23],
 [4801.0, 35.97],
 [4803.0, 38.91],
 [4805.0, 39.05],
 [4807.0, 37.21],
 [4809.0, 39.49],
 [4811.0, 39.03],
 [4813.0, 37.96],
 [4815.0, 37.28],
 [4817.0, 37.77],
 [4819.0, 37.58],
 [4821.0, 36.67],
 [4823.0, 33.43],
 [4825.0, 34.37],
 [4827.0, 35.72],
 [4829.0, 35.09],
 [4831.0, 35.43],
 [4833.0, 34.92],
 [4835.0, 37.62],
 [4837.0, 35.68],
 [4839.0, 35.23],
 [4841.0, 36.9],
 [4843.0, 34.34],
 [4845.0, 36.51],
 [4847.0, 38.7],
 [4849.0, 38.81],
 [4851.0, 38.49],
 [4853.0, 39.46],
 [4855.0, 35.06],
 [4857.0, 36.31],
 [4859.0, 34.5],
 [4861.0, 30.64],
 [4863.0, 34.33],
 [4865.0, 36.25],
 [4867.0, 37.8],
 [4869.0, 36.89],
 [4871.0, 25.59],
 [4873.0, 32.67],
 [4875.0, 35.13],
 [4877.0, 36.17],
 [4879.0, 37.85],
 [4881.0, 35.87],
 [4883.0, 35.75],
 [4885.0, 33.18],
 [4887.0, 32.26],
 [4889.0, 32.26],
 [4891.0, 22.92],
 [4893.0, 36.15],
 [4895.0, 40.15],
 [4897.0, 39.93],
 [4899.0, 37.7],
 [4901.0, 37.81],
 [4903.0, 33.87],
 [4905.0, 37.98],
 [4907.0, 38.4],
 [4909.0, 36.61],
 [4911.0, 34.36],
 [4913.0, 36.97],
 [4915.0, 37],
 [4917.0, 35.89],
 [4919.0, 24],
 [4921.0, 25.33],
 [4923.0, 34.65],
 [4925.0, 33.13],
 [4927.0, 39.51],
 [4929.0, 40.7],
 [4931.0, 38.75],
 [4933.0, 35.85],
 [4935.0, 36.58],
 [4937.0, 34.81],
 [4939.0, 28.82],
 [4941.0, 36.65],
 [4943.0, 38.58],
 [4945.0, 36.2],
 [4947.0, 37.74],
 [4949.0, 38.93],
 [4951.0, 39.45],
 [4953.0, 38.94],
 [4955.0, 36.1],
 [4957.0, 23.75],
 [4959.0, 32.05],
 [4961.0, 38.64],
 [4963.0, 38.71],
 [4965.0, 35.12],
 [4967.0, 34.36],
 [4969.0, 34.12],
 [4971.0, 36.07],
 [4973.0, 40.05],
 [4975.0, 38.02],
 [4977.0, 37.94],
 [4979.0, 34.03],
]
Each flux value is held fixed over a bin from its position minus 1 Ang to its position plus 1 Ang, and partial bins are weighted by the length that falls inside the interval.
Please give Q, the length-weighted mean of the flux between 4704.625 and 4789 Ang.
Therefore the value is 35.4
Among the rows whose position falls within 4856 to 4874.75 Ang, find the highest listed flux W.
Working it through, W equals 37.8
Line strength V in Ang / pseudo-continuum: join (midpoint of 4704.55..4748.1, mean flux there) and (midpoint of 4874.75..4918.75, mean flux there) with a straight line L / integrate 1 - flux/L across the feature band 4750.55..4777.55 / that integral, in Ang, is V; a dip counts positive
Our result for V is 1.8 Ang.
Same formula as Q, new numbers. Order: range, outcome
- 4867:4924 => 34.5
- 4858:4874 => 33.6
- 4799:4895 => 35.7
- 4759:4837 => 35.2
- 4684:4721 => 36.2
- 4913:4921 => 32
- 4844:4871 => 36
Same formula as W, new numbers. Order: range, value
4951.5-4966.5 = 38.94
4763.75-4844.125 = 39.49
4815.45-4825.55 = 37.77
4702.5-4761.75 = 40.46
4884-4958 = 40.7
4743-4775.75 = 38.78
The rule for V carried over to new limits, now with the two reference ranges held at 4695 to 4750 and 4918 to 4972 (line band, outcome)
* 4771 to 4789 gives 2.00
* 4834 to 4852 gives -0.59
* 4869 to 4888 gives 0.82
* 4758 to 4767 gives 0.47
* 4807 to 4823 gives -0.77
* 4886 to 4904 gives 0.32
